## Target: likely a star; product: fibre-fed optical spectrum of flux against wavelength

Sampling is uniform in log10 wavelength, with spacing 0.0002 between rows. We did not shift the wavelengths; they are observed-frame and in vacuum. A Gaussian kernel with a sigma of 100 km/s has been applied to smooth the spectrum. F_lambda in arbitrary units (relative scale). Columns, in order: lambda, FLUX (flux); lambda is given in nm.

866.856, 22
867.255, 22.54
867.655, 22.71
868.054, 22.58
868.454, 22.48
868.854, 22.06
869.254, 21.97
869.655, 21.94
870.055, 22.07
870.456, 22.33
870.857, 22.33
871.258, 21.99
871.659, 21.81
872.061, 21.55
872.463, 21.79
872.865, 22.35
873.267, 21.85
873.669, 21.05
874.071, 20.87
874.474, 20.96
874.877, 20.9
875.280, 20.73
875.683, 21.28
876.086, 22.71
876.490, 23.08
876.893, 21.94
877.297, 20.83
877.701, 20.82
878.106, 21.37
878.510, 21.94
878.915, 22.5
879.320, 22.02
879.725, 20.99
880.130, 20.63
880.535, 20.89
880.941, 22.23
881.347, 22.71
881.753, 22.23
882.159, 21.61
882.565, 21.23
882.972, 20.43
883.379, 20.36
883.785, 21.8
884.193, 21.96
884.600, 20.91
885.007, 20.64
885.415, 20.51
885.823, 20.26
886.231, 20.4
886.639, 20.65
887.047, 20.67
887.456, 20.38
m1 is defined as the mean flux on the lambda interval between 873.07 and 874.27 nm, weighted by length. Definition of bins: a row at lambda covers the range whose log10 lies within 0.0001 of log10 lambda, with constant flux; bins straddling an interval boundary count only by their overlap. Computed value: 21.3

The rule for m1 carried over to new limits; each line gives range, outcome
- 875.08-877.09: 22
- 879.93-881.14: 21.2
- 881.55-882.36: 21.9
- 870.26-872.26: 22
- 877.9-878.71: 21.6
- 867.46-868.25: 22.7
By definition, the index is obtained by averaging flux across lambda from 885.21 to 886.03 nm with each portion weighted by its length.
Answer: 20.4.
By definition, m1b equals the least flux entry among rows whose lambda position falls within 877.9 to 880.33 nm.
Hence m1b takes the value 20.63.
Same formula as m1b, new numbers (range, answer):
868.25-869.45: 21.97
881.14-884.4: 20.36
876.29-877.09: 21.94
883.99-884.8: 20.91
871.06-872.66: 21.55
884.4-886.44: 20.26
